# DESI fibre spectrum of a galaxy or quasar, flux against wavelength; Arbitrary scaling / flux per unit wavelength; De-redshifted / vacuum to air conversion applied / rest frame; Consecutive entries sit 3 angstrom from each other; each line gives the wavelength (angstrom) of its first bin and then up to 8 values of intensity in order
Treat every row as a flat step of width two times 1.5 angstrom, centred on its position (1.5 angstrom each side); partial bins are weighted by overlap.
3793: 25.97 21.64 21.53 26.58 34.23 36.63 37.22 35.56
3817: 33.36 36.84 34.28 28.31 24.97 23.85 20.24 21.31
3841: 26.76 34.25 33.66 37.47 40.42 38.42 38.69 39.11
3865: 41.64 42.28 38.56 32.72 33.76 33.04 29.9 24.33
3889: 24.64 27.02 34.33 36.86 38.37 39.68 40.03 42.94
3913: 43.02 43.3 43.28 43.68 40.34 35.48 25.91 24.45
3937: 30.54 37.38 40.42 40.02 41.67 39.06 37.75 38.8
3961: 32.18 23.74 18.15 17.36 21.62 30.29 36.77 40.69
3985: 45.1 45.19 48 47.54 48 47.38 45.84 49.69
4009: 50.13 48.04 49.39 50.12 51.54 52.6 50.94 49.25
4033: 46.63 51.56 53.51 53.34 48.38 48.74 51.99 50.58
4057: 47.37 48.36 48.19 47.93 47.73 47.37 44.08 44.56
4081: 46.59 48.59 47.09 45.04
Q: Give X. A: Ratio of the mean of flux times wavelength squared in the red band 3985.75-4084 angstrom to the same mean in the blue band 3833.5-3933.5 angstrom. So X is 1.49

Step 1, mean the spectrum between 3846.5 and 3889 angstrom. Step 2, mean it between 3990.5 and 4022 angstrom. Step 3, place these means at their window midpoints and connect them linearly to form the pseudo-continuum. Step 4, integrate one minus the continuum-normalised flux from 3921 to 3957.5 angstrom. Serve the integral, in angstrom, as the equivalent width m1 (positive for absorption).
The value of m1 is 5.19 angstrom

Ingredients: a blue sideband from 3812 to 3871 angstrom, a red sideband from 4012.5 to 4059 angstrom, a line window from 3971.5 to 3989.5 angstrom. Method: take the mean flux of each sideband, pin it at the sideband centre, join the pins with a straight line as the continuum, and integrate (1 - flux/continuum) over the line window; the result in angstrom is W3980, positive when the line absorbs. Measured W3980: 3.6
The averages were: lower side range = 33.4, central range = 36.6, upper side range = 50.3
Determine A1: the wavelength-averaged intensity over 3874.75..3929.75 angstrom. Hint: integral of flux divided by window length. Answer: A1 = 36.2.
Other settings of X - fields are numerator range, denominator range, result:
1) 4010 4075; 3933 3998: 1.44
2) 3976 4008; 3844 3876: 1.26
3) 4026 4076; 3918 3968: 1.49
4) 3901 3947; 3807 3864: 1.21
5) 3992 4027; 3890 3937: 1.40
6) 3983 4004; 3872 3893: 1.67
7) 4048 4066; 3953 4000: 1.43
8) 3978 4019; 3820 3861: 1.62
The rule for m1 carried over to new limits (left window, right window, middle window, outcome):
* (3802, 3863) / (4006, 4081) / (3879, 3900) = 3.9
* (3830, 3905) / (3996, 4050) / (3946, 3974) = 7.9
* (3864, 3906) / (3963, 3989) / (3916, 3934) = -2.4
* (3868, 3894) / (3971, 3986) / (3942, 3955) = -2.7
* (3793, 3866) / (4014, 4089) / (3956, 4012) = 7.2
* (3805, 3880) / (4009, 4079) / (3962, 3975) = 6.7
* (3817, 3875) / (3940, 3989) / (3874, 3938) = -2.2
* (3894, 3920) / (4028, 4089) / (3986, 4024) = -2.4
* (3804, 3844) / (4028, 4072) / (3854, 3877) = -3.1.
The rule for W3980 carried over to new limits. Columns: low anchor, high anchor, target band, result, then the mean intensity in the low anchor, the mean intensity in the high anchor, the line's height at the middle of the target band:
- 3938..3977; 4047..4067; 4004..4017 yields -2.54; 32.2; 49.1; 41.2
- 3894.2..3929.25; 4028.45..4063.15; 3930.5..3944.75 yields 3.34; 40.3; 49.9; 42.1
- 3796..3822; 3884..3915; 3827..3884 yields 0.93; 32.1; 35.2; 33.7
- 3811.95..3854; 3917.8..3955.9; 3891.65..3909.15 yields -1.08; 30.8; 36.9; 34.7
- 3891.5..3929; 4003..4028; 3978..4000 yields 1.19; 39.5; 50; 47.4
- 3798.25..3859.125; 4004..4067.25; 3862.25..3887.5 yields 0.59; 31.6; 49.9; 35.7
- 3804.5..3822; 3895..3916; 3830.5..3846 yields 4.76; 35.7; 40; 36.8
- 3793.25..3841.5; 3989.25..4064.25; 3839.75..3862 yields -2.58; 28.9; 49.5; 32.2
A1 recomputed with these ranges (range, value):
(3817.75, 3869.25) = 33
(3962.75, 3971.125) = 19.7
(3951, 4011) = 38.2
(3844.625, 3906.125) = 35.3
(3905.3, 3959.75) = 38.2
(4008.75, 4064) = 50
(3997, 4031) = 49.5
